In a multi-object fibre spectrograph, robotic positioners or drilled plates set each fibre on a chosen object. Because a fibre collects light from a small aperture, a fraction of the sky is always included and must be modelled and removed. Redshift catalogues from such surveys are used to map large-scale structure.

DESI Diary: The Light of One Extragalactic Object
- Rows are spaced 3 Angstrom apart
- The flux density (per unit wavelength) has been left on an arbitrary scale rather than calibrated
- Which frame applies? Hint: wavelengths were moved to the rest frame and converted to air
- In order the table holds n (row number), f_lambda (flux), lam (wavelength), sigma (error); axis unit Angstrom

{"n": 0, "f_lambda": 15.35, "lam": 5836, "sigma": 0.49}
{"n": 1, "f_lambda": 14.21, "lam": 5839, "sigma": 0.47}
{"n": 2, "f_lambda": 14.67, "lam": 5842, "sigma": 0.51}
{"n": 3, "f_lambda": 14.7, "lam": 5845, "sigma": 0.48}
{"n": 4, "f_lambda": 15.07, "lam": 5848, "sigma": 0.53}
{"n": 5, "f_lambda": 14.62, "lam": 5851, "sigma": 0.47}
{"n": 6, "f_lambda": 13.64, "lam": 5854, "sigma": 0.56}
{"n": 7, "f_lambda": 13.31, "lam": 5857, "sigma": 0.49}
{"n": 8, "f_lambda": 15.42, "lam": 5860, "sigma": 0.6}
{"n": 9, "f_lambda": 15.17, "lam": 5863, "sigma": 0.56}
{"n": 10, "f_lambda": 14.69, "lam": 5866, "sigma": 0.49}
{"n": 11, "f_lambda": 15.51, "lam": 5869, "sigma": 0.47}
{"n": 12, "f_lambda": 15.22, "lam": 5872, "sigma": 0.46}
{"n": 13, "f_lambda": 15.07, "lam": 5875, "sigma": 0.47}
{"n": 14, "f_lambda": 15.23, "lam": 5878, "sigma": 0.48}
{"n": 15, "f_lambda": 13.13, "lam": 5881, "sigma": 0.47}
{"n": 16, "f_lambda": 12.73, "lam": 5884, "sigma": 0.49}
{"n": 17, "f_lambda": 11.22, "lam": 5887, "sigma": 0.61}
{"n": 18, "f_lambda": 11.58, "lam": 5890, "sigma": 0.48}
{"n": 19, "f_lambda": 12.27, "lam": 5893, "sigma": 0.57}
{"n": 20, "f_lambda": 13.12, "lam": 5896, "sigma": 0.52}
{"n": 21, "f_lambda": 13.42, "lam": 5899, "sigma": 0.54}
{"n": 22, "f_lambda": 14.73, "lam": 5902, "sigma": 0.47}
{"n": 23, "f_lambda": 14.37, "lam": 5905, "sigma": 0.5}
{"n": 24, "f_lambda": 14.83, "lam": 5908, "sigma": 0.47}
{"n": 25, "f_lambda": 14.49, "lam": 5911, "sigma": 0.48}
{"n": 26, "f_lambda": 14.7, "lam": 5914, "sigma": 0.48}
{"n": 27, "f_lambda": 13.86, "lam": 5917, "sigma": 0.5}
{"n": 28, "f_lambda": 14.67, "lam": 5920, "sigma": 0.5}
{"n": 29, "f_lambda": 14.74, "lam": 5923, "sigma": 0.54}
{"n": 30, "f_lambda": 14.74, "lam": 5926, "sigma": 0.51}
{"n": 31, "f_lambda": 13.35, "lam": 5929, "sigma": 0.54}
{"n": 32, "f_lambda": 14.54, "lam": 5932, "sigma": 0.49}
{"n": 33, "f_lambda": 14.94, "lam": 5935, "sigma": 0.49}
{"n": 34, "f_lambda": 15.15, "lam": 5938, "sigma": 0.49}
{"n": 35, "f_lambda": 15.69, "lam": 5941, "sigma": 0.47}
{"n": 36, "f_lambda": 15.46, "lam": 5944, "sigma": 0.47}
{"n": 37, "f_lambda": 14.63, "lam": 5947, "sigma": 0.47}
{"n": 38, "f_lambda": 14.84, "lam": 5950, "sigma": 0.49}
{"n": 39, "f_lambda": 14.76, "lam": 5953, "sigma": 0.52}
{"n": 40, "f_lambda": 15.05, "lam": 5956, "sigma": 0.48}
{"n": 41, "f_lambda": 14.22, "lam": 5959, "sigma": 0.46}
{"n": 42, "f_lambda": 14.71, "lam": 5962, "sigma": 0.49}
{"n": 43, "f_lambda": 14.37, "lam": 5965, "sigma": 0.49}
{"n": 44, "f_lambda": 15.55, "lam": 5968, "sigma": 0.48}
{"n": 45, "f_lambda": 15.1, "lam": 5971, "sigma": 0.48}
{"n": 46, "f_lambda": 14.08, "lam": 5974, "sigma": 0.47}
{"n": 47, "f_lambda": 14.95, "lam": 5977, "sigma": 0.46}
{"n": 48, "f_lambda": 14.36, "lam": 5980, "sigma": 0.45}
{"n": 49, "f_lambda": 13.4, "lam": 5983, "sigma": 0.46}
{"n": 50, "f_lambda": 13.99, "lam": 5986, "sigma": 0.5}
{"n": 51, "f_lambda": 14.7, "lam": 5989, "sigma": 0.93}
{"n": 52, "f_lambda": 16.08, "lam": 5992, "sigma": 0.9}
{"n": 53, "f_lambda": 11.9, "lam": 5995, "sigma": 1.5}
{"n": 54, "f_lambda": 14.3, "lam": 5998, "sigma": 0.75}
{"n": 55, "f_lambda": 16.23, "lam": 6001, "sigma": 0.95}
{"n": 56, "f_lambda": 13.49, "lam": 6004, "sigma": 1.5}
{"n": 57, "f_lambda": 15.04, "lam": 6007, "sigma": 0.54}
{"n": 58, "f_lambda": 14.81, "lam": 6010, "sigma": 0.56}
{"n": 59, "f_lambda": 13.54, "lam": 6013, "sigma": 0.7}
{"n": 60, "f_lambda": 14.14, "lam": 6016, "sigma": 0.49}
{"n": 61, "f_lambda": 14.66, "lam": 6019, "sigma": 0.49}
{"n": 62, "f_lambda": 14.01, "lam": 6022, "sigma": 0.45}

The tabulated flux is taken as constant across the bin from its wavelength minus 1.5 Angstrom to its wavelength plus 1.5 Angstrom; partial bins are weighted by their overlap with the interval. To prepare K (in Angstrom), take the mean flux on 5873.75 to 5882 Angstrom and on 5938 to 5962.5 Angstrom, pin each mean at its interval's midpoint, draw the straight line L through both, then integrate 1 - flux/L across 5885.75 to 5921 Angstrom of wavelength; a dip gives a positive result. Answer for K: 2.6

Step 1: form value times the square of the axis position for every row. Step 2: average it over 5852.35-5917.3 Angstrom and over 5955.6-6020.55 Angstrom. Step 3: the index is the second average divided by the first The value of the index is 1.07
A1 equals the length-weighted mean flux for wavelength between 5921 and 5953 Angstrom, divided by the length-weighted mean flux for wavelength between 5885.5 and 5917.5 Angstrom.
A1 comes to 1.10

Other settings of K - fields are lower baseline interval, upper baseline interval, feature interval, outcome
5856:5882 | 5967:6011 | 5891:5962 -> 1.08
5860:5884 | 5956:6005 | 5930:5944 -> -0.44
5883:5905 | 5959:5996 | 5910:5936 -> -2.02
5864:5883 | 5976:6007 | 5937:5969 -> -0.97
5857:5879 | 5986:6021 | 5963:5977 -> -0.21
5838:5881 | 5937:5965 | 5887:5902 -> 2.14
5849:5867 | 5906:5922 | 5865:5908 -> 2.19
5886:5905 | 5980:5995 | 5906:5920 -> -1.42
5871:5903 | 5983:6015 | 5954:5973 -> -1.03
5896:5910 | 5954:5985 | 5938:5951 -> -0.66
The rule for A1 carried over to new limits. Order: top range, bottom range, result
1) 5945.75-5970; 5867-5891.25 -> 1.07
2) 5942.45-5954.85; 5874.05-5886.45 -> 1.08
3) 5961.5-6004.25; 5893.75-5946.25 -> 1.00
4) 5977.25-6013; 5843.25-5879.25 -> 0.97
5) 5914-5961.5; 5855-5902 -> 1.06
